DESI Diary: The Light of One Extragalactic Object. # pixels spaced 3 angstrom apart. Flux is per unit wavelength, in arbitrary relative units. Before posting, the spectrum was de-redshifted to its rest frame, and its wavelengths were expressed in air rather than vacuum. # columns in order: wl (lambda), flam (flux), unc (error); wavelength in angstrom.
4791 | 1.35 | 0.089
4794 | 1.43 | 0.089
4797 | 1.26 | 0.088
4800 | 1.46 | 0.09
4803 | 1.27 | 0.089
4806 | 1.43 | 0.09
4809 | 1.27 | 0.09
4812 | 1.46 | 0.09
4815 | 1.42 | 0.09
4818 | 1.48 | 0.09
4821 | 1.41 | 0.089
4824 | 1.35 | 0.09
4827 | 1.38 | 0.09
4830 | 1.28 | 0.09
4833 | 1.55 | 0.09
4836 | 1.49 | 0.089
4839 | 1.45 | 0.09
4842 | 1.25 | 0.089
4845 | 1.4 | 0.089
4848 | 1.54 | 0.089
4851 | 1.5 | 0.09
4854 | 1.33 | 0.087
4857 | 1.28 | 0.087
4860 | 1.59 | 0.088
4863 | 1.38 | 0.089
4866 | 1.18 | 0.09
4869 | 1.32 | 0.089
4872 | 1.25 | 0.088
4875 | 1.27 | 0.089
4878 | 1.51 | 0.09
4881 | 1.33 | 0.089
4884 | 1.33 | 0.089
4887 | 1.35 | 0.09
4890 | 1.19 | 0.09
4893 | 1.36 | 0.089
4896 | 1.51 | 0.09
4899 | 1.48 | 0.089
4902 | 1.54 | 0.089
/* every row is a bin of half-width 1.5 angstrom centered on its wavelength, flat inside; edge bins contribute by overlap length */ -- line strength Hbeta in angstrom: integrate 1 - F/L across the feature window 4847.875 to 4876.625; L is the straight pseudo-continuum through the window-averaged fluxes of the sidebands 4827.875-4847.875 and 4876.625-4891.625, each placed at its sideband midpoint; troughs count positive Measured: 0.4 angstrom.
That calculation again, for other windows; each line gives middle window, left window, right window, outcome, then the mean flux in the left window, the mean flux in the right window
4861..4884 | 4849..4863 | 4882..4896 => 0.8 angstrom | 1.42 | 1.33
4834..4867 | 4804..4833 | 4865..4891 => -1.4 angstrom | 1.39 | 1.31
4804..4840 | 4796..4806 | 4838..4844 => -1.7 angstrom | 1.35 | 1.35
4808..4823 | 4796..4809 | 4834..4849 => -0.4 angstrom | 1.35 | 1.43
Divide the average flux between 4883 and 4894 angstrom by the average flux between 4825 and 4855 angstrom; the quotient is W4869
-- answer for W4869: 0.92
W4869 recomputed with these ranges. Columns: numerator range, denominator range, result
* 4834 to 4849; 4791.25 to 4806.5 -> 1.05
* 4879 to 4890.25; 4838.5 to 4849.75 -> 0.94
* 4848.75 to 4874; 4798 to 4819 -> 0.97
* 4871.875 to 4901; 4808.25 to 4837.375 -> 0.97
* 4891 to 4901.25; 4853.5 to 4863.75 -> 1.03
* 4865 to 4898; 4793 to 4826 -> 0.96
